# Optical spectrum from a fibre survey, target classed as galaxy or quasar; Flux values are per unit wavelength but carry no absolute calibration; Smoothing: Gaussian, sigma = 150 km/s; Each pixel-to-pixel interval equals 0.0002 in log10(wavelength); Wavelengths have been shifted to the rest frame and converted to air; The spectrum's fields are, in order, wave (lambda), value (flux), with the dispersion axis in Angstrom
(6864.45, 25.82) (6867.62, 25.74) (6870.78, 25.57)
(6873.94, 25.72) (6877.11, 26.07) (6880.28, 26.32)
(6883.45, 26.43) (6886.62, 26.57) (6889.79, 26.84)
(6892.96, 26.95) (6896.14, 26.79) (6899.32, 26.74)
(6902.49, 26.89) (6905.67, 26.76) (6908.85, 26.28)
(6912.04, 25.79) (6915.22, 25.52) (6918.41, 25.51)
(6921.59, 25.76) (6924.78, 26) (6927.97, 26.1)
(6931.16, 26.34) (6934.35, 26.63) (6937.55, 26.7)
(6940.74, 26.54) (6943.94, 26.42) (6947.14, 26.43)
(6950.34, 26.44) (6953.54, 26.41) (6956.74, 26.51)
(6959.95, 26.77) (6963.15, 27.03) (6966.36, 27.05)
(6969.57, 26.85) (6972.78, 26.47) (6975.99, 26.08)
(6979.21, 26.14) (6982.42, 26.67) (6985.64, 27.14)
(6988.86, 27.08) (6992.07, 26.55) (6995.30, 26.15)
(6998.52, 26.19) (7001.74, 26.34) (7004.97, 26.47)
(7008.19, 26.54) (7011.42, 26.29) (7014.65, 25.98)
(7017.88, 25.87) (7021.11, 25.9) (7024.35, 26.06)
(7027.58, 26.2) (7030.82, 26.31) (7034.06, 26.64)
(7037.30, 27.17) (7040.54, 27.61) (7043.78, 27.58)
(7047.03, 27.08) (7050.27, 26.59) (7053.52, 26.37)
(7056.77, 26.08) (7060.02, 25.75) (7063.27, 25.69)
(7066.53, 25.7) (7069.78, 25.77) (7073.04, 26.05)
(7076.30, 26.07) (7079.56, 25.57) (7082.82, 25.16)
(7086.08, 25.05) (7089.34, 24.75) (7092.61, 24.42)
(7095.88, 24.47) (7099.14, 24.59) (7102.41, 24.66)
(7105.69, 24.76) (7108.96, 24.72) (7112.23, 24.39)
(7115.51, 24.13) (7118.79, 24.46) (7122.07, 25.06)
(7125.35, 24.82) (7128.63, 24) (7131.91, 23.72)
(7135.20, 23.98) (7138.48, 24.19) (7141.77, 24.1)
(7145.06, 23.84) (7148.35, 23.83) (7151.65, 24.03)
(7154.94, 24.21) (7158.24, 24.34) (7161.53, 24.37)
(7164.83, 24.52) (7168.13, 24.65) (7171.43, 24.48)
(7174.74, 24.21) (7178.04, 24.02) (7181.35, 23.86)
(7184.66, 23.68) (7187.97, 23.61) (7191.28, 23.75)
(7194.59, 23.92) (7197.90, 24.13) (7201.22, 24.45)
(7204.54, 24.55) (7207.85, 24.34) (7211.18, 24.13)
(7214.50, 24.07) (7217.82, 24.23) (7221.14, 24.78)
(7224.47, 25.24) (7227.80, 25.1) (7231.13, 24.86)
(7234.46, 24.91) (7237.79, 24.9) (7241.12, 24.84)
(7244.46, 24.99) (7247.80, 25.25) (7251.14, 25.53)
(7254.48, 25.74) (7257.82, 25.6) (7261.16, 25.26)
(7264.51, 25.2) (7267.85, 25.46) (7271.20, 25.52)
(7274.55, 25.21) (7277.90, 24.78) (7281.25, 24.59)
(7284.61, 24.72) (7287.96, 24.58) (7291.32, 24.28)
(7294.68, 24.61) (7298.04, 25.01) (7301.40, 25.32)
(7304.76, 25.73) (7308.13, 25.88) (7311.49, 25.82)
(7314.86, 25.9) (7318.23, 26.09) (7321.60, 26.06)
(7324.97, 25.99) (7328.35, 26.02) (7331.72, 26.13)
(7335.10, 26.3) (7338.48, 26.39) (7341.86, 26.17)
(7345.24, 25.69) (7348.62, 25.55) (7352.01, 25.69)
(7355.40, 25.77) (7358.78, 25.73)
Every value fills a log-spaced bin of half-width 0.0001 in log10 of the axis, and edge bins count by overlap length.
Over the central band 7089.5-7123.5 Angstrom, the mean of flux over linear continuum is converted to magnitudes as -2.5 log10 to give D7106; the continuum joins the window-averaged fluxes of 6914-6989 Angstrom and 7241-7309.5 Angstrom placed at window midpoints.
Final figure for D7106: 0.05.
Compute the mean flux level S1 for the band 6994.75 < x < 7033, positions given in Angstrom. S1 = 26.2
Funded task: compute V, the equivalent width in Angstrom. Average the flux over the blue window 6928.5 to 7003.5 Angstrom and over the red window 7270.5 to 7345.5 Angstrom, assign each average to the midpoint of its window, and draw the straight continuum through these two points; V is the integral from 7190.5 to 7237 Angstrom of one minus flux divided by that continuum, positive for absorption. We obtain 2.4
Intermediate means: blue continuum 26.6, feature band 24.5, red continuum 25.5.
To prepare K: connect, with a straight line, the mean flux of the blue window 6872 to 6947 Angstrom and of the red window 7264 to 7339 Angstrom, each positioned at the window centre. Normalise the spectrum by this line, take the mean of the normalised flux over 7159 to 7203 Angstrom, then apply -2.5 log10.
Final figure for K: 0.07 mag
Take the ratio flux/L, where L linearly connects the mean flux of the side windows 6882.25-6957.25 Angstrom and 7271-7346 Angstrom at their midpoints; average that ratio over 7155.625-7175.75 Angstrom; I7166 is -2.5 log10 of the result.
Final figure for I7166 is 0.06 mag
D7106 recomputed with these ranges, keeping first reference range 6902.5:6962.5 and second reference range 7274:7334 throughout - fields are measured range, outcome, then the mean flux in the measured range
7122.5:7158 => 0.07 mag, 24.1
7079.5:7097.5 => 0.05 mag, 24.8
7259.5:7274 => 0.01 mag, 25.3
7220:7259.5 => 0.02 mag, 25.1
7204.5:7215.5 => 0.06 mag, 24.2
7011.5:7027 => 0.00 mag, 26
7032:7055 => -0.04 mag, 27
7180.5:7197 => 0.08 mag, 23.8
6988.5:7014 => -0.01 mag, 26.4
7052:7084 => 0.01 mag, 25.8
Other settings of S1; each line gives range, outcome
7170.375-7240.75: 24.4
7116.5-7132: 24.5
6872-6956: 26.3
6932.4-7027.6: 26.5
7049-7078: 26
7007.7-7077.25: 26.3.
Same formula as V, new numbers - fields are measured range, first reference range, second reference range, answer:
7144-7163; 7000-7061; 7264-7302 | 1.2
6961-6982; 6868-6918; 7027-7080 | -0.2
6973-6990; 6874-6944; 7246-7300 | -0.3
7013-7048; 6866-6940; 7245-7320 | -0.9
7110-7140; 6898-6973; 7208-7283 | 1.4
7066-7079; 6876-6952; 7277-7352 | 0.1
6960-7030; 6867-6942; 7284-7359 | -0.8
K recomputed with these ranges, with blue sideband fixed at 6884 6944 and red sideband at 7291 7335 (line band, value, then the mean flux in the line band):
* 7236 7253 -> 0.03 mag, 25.1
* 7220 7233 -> 0.04 mag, 25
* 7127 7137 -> 0.09 mag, 23.9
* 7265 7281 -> 0.02 mag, 25.2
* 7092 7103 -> 0.06 mag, 24.5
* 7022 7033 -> 0.00 mag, 26.2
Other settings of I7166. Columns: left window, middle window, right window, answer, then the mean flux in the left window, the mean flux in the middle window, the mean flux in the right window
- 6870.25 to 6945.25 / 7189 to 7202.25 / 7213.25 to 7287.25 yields 0.05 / 26.3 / 24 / 25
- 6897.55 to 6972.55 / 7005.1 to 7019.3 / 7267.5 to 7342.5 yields 0.00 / 26.4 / 26.2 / 25.5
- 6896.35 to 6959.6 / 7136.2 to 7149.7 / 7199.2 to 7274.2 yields 0.06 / 26.3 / 24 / 25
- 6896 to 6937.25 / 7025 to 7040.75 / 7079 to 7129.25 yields -0.06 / 26.2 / 26.7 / 24.7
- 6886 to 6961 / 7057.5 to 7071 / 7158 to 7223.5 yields -0.02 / 26.4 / 25.8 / 24.2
